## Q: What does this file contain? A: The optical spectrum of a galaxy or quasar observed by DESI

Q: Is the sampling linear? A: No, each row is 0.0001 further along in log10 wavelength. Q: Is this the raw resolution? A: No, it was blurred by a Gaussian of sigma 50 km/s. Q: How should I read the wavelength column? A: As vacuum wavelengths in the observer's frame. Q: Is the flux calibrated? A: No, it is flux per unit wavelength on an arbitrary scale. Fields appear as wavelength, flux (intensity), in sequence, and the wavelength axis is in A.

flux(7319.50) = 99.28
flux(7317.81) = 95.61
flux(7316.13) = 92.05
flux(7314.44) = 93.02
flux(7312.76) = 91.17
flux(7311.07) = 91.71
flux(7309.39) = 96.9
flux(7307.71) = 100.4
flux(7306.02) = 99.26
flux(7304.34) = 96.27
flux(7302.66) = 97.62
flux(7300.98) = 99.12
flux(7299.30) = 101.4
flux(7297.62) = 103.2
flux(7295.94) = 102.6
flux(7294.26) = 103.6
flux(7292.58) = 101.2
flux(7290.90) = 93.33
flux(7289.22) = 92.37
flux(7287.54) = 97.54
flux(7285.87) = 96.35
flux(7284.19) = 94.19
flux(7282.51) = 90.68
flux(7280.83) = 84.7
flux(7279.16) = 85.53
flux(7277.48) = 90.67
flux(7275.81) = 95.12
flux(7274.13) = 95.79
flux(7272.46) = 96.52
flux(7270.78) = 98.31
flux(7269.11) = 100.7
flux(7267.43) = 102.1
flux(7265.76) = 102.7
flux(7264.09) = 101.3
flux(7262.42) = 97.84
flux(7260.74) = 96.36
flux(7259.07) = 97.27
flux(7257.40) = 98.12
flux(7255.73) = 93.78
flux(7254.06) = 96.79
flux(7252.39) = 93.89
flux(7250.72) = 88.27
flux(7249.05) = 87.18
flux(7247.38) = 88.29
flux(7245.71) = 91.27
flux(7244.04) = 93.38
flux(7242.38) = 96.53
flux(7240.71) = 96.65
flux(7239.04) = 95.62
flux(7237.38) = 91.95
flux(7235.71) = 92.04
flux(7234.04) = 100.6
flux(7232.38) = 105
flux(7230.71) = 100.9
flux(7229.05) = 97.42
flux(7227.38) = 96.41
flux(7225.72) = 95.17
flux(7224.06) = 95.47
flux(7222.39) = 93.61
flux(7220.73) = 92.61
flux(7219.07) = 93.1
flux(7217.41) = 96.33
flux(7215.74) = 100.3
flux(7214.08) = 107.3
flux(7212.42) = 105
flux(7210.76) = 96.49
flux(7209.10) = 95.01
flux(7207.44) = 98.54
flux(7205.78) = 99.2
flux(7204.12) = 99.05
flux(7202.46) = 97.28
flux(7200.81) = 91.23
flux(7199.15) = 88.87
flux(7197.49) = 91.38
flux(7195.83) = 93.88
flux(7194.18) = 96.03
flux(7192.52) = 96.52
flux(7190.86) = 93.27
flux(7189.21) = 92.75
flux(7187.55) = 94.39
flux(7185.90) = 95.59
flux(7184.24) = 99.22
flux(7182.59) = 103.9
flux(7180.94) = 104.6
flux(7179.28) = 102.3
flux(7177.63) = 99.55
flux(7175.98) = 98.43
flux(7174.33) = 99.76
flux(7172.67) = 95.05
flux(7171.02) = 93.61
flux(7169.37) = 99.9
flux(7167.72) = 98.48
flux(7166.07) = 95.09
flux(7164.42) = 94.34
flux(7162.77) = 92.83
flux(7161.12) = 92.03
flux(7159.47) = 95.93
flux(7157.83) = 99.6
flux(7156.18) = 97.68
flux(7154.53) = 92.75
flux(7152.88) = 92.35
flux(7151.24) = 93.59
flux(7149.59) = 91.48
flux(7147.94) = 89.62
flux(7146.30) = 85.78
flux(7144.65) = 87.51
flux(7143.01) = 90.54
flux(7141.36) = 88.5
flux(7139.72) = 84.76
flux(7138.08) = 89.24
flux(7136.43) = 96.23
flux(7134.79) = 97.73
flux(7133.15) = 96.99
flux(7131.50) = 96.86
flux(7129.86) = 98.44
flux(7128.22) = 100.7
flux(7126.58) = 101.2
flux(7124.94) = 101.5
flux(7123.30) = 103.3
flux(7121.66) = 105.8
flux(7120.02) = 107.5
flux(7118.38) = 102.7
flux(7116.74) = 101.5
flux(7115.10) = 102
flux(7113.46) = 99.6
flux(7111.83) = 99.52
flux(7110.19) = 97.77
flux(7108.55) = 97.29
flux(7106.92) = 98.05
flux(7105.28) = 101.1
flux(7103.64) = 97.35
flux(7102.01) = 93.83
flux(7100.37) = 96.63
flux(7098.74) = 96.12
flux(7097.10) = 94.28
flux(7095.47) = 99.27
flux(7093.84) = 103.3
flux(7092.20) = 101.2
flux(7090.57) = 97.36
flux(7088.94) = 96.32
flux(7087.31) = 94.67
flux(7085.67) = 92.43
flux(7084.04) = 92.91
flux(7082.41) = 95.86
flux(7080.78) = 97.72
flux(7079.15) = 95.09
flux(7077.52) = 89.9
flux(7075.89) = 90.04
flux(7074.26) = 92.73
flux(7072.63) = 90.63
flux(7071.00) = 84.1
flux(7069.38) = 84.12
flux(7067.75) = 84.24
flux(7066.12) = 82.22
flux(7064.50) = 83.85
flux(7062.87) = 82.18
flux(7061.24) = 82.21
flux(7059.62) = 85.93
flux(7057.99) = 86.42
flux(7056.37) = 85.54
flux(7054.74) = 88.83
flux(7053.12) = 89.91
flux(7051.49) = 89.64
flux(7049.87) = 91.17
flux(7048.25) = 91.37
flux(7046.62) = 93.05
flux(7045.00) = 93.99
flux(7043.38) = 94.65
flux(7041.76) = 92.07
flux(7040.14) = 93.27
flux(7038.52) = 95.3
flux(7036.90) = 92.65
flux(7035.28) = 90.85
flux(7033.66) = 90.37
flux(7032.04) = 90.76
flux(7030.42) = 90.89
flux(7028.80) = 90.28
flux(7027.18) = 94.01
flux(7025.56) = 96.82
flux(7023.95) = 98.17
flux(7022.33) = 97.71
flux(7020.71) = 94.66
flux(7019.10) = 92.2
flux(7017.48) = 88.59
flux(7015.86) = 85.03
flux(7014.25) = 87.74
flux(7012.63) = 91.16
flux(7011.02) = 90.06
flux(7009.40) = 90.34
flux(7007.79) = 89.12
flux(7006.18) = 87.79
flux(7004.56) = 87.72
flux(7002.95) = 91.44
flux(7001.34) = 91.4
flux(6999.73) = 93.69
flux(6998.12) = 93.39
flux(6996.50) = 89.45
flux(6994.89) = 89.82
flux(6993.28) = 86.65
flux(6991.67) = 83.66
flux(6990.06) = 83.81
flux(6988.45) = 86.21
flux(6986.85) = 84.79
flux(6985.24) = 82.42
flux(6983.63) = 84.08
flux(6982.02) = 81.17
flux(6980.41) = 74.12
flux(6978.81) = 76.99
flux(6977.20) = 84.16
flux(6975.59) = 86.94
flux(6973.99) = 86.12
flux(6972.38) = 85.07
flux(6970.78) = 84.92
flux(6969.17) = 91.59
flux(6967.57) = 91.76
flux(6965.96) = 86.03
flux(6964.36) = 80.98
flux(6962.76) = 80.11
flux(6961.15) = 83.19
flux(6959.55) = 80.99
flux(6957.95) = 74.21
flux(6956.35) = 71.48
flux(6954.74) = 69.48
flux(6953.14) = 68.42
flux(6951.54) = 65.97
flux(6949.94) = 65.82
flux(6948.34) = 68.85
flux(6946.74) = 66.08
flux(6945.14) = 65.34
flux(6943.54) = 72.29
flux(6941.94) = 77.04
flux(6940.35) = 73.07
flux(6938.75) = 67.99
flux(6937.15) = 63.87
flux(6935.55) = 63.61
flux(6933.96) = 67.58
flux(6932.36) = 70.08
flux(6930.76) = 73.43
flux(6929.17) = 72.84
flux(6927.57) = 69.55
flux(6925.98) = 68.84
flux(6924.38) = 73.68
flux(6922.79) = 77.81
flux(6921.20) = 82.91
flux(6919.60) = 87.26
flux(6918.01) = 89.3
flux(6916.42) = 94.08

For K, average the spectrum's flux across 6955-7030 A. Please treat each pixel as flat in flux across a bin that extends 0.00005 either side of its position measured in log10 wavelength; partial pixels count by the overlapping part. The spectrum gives 86.9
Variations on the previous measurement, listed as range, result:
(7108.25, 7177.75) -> 96.4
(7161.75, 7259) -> 96.2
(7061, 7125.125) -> 95.3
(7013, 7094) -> 91.2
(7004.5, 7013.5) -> 89.4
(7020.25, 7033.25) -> 94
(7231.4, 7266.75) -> 95.5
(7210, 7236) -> 98.1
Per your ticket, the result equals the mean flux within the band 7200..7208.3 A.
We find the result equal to 97.1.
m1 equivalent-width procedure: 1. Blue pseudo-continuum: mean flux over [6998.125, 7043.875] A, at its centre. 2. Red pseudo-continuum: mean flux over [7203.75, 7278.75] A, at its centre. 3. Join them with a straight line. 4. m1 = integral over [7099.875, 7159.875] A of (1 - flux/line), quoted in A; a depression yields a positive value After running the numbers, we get -1.6 A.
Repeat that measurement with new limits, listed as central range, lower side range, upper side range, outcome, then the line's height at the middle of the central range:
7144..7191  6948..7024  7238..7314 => -2.1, 91.6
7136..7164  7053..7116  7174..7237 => 1.0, 95.3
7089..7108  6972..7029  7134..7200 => -1.2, 92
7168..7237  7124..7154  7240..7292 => -2.3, 94.1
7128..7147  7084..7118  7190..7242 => 1.0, 97.5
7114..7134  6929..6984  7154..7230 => -2.4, 90.7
